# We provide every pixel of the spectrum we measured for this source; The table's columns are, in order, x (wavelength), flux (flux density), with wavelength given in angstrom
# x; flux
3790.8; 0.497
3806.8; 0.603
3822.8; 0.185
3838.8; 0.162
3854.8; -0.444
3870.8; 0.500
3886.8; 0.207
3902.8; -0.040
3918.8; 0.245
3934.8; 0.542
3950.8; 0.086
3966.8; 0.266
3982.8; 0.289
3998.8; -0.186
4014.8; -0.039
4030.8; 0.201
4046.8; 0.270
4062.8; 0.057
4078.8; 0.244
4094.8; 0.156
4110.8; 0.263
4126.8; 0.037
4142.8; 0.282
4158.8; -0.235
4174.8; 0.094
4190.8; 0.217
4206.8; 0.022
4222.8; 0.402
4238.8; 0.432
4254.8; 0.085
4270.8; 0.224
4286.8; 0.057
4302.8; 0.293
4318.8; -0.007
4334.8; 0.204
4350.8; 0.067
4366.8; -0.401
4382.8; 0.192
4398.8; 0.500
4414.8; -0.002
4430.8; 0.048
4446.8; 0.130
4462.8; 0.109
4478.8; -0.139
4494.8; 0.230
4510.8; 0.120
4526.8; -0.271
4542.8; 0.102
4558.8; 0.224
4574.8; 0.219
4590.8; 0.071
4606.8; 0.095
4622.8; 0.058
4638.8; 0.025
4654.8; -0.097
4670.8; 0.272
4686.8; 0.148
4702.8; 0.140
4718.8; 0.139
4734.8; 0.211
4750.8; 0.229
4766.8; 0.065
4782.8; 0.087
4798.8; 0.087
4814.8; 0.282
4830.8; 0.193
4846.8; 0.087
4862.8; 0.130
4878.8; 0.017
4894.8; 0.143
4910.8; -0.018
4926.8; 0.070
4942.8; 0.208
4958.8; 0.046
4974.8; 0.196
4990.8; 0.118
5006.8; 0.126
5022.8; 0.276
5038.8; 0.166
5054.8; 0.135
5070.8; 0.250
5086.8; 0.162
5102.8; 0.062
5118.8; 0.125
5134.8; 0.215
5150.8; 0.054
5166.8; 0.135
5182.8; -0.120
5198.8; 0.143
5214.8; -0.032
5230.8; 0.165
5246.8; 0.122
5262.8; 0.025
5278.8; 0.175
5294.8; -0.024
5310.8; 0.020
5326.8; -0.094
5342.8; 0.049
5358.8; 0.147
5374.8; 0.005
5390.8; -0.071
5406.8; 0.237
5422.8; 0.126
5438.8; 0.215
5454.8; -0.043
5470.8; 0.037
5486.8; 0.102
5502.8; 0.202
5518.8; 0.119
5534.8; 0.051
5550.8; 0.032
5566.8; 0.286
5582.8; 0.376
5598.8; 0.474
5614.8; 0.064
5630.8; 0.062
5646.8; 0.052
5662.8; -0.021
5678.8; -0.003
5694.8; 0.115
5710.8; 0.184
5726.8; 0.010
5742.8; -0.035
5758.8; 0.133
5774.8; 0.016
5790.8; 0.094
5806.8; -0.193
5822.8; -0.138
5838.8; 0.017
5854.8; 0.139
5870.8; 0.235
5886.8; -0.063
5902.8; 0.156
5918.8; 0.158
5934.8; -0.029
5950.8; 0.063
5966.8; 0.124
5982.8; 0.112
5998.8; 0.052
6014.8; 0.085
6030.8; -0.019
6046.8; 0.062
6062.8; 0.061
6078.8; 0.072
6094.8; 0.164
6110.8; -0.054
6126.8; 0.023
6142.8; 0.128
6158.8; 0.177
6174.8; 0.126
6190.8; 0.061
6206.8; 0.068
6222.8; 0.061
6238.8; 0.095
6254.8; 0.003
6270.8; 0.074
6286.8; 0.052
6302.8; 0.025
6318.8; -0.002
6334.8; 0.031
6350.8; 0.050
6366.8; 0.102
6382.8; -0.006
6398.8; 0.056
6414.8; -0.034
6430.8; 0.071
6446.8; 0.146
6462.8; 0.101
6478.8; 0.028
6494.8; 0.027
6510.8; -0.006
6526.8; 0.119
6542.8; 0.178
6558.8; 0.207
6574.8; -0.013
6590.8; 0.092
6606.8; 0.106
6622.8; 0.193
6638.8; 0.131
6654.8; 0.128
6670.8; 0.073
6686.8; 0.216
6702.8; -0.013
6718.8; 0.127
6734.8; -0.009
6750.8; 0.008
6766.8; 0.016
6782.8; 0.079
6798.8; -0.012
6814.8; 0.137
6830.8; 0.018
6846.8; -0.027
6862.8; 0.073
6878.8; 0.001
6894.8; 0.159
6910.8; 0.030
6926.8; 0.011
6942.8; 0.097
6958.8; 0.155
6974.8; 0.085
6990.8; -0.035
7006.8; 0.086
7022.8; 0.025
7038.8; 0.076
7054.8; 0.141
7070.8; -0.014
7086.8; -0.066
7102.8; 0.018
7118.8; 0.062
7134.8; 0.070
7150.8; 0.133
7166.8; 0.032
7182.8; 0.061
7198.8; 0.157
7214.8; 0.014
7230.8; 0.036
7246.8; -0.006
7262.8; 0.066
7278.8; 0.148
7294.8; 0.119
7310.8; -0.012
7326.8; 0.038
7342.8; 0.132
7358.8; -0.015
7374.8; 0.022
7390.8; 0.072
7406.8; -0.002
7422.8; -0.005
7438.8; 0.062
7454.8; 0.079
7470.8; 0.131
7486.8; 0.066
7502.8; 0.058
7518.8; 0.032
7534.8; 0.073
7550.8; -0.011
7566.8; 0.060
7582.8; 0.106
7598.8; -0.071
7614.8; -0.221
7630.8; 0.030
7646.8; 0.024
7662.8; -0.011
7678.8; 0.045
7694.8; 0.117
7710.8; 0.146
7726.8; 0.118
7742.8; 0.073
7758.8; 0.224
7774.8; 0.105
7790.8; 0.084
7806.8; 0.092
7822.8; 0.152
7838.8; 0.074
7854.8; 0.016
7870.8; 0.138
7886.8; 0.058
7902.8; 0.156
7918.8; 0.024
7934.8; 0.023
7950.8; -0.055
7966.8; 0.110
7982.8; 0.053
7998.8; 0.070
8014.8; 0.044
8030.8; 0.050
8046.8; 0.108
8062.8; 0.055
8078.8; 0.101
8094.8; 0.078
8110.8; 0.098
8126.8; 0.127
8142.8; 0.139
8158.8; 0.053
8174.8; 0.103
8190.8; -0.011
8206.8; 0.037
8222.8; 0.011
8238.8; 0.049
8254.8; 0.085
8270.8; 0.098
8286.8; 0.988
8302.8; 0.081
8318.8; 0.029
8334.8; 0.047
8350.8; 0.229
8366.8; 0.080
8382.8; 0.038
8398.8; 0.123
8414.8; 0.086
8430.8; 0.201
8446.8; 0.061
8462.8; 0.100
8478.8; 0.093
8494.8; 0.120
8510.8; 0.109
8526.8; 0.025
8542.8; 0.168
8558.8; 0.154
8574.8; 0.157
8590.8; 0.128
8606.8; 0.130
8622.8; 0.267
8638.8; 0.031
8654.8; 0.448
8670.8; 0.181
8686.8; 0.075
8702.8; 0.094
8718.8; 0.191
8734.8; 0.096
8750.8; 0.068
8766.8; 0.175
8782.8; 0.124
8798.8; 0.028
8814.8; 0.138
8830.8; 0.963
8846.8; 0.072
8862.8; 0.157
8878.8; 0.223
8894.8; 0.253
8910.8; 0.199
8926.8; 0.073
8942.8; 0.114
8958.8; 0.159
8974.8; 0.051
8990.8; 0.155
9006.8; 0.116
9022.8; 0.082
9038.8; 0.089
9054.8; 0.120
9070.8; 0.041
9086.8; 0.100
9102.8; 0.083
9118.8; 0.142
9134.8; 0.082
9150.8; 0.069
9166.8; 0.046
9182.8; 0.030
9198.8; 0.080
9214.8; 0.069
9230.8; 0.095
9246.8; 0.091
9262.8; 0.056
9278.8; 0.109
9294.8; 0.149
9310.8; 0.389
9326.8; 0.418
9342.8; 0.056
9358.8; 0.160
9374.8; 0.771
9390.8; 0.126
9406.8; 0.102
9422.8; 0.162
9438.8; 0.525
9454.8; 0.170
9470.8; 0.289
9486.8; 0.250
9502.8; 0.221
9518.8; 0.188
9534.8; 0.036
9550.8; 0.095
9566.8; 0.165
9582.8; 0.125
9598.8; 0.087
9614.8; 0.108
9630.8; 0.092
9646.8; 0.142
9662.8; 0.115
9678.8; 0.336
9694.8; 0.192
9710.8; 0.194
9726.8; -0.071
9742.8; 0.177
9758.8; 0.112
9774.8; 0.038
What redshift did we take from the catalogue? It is 1.22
